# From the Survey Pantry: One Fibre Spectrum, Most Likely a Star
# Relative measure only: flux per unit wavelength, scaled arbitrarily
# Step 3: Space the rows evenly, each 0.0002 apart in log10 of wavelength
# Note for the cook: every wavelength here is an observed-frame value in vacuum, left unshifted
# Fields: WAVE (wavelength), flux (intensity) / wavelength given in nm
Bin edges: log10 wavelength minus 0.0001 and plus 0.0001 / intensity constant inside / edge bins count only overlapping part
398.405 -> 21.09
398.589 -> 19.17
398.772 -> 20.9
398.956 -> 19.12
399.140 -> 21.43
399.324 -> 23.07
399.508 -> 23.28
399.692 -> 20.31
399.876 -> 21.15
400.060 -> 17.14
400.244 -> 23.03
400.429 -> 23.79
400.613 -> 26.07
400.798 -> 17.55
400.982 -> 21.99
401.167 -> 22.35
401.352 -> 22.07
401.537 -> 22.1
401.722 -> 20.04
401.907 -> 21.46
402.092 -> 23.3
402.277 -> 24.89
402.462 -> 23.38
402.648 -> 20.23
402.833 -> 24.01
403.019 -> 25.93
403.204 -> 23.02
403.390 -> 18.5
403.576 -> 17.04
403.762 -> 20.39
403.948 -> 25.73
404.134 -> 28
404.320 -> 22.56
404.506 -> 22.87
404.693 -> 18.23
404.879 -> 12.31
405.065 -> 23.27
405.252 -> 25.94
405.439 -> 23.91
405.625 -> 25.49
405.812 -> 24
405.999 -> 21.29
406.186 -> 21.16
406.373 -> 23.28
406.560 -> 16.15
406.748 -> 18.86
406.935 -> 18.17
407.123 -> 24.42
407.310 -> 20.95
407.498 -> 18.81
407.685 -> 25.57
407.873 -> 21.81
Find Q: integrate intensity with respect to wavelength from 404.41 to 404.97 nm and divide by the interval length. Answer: 17.8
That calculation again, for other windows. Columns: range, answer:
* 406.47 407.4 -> 19.7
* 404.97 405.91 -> 24.5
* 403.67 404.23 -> 24.7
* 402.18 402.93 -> 23.1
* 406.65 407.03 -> 18.5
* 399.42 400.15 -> 20.5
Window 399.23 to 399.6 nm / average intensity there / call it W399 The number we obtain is 23.2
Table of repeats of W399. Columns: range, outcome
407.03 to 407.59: 21.4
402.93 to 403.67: 21.1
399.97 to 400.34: 20.1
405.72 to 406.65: 21.2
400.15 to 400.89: 22.6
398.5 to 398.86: 20.1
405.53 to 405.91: 24.7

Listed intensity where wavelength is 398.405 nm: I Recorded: 21.09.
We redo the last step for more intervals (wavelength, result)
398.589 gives 19.17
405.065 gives 23.27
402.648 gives 20.23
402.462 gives 23.38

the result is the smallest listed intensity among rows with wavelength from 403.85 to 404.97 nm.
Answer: 12.31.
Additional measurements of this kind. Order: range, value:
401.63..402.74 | 20.04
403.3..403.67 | 17.04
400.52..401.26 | 17.55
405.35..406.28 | 21.16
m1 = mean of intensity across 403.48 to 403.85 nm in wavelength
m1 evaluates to 18.7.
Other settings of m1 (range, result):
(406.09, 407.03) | 19.5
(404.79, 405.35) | 20.6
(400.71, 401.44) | 21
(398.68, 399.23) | 20.5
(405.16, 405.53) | 24.9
